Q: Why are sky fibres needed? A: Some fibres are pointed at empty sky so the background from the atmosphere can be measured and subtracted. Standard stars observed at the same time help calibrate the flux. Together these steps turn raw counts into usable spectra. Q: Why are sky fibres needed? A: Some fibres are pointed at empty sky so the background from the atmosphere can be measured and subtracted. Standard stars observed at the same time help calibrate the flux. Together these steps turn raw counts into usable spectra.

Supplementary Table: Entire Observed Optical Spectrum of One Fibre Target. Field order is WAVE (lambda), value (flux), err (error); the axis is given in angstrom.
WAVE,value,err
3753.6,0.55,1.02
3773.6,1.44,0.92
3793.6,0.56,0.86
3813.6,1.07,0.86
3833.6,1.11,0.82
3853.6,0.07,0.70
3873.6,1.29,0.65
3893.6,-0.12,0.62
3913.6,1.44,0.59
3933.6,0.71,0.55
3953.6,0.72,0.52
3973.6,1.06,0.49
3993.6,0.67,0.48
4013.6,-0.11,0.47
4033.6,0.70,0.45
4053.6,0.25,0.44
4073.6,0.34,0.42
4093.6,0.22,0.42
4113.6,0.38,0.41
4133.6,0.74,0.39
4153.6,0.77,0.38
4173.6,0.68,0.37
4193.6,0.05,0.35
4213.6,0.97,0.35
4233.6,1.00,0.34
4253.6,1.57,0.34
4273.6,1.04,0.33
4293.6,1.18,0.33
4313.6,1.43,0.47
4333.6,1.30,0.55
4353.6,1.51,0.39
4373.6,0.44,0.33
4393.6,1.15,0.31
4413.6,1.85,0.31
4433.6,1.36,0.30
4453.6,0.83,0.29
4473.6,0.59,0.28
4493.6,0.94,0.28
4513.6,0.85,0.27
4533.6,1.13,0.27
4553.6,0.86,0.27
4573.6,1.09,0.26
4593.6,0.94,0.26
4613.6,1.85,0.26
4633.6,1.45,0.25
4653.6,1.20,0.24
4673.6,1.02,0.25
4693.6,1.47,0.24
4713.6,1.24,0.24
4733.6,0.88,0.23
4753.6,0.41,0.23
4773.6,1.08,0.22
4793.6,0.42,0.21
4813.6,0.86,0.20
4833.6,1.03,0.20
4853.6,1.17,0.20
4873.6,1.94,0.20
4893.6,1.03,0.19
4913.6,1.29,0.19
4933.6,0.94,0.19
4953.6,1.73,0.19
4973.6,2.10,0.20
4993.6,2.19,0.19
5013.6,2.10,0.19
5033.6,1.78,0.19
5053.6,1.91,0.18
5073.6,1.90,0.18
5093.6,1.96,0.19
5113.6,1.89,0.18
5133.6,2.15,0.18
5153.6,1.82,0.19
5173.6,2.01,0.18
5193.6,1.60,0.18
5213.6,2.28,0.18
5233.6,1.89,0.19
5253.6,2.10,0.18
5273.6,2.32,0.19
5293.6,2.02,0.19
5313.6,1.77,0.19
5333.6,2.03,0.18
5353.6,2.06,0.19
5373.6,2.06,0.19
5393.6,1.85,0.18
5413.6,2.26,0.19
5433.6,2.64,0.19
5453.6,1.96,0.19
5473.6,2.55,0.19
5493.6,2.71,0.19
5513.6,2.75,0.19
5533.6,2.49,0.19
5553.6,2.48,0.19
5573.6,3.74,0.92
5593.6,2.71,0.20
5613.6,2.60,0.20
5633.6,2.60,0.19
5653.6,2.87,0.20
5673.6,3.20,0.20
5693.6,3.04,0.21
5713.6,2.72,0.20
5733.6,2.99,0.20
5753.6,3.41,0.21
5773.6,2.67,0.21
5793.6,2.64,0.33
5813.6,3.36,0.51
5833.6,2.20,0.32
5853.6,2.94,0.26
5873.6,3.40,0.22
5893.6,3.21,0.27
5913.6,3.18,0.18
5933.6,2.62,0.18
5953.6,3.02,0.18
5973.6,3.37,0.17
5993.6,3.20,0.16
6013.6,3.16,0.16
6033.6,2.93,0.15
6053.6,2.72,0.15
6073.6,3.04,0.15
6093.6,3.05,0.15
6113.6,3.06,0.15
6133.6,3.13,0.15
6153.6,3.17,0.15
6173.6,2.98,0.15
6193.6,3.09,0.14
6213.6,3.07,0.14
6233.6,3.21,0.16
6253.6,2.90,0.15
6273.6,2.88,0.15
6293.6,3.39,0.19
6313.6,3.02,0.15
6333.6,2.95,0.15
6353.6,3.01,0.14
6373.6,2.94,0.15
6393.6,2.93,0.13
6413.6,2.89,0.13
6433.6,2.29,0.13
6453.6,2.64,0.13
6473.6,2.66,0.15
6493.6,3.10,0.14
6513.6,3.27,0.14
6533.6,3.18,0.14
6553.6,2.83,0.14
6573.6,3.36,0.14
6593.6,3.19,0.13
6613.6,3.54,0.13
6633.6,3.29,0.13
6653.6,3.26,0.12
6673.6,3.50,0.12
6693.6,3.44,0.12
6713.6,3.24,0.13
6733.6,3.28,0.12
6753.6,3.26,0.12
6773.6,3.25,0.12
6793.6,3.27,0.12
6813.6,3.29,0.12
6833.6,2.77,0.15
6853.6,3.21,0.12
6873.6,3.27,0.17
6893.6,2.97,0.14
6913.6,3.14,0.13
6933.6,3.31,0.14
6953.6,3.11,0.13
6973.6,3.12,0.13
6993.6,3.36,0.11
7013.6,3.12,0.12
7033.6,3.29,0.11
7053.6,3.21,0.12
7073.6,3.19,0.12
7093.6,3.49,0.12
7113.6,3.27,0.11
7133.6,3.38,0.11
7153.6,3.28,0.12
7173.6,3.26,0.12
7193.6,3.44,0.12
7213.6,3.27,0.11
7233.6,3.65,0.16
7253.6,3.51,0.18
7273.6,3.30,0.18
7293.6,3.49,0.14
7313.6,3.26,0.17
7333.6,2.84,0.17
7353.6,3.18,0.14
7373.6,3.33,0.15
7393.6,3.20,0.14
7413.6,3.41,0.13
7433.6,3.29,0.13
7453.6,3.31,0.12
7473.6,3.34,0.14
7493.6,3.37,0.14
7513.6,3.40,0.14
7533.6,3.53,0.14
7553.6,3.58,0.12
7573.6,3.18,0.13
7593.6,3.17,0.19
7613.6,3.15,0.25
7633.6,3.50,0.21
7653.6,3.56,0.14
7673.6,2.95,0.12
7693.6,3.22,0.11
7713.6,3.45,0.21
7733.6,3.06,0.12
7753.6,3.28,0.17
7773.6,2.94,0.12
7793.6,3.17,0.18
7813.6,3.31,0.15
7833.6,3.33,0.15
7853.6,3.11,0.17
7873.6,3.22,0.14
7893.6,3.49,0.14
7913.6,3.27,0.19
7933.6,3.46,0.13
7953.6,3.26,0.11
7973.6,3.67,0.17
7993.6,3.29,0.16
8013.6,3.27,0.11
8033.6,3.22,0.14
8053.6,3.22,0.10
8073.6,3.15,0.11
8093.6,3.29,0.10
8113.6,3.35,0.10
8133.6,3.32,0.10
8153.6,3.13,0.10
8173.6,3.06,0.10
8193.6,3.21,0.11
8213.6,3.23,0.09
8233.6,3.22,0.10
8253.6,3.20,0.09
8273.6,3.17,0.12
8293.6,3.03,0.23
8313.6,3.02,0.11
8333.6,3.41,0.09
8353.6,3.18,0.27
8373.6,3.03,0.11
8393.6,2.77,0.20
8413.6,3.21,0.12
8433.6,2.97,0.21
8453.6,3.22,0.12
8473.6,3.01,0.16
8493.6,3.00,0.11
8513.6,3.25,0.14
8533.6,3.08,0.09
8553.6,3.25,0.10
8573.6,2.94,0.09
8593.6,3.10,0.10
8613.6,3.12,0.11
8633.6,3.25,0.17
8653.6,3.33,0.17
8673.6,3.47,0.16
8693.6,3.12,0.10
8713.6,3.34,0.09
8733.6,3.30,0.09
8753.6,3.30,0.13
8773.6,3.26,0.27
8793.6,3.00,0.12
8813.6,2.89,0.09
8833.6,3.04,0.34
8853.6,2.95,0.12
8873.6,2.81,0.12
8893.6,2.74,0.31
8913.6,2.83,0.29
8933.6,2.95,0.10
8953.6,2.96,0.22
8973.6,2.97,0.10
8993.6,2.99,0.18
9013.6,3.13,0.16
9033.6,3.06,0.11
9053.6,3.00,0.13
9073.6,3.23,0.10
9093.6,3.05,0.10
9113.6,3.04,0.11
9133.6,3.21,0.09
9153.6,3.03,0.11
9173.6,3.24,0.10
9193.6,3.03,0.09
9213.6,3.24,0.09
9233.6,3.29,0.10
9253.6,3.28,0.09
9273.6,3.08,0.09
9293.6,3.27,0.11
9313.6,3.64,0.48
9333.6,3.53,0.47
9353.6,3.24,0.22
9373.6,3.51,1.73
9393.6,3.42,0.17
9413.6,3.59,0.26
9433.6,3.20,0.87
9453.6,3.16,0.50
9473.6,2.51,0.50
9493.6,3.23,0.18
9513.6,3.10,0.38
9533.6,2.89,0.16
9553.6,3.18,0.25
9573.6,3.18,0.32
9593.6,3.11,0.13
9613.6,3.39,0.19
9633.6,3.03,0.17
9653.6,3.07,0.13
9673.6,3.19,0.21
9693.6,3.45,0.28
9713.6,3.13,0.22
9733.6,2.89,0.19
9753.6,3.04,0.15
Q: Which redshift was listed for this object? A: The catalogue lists 0.244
